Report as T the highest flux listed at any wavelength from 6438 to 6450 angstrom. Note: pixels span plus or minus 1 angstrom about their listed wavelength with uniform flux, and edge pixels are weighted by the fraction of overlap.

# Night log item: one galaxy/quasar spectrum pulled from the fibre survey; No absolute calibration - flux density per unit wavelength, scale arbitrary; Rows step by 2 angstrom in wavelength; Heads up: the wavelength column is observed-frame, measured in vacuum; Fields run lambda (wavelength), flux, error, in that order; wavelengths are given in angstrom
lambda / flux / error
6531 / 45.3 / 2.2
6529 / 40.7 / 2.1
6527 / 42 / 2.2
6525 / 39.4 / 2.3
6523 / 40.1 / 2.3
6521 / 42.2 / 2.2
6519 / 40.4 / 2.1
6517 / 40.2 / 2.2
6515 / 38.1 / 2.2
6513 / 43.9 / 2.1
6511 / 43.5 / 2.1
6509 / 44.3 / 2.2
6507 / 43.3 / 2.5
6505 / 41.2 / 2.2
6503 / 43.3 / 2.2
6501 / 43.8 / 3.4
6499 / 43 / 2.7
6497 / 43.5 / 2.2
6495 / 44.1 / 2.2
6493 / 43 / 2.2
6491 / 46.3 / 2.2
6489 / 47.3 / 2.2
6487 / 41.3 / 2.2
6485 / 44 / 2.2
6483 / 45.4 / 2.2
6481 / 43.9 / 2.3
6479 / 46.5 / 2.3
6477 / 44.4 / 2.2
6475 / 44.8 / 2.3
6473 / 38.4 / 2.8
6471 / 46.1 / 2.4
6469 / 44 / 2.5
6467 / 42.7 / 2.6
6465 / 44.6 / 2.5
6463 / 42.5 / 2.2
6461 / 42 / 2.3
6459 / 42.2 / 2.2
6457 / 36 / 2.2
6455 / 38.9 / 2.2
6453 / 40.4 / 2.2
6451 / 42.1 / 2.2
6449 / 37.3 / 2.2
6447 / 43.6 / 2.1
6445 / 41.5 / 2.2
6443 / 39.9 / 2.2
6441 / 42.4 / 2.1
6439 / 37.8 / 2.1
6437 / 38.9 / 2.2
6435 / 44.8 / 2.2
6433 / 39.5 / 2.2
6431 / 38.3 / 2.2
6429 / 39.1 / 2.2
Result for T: 43.6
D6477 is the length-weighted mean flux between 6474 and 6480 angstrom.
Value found 45.2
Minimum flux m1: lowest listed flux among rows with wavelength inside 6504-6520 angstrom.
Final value 38.1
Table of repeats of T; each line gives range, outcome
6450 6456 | 42.1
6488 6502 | 47.3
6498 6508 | 43.8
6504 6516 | 44.3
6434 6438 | 44.8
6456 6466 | 44.6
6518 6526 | 42.2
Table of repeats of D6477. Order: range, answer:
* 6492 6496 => 43.5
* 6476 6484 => 45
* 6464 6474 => 43.2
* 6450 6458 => 39.4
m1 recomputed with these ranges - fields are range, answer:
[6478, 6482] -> 43.9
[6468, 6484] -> 38.4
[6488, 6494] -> 43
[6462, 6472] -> 42.5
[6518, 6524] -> 40.1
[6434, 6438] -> 38.9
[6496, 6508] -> 41.2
